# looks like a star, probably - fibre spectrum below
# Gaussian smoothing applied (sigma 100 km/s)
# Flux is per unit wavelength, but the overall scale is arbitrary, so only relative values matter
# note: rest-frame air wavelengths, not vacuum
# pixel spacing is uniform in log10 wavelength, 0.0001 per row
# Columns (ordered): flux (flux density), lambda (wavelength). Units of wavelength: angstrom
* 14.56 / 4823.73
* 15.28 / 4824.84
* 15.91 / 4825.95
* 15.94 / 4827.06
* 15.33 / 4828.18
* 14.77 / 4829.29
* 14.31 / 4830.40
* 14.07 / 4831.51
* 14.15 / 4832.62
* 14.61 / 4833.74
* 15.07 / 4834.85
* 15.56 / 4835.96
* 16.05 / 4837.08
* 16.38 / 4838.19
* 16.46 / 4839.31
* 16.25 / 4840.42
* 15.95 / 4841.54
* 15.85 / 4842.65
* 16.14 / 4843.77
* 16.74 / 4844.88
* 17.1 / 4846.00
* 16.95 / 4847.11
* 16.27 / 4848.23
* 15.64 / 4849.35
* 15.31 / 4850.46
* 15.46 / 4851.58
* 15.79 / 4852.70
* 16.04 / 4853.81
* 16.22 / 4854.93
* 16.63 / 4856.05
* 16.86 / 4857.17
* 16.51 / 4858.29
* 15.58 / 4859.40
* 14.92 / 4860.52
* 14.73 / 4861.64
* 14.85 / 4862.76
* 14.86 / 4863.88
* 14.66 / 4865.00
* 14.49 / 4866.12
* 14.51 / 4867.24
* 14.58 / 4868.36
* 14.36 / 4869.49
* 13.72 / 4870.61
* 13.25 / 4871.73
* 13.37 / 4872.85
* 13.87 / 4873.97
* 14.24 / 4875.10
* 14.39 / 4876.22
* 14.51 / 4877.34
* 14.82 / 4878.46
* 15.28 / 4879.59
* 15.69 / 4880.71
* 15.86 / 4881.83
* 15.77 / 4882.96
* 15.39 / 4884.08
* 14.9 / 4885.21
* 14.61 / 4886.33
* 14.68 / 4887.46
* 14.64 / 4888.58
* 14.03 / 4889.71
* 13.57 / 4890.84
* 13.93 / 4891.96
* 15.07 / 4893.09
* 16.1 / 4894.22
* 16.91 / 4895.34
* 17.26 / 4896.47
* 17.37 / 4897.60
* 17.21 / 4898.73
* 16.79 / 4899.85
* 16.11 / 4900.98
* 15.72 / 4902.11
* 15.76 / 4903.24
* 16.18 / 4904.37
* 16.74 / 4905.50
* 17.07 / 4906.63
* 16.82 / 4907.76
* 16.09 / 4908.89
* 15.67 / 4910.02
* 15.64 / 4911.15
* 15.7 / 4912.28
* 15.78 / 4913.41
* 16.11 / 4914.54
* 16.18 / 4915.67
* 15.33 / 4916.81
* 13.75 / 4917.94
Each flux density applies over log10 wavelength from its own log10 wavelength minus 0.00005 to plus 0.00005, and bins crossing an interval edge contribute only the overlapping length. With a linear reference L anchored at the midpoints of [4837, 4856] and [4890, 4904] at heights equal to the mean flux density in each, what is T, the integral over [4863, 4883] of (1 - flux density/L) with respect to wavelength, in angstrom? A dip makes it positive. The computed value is 1.9 angstrom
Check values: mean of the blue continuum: 16.2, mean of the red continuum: 15.9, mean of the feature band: 14.5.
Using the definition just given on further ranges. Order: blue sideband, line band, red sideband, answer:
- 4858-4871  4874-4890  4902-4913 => 0.47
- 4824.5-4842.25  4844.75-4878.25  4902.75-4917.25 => 0.96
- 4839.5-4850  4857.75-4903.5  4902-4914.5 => 3.16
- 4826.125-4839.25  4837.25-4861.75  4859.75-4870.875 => -2.02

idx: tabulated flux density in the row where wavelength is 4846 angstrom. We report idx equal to 17.1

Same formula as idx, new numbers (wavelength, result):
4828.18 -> 15.33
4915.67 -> 16.18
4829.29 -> 14.77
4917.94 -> 13.75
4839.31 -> 16.46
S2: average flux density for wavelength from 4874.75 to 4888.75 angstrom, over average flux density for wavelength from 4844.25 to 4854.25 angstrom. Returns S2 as 0.93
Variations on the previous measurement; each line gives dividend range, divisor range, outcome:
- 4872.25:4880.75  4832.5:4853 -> 0.91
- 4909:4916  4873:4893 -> 1.08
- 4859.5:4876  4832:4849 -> 0.90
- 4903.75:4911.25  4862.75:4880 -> 1.14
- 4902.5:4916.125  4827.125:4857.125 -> 1.02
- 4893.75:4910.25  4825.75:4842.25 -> 1.08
